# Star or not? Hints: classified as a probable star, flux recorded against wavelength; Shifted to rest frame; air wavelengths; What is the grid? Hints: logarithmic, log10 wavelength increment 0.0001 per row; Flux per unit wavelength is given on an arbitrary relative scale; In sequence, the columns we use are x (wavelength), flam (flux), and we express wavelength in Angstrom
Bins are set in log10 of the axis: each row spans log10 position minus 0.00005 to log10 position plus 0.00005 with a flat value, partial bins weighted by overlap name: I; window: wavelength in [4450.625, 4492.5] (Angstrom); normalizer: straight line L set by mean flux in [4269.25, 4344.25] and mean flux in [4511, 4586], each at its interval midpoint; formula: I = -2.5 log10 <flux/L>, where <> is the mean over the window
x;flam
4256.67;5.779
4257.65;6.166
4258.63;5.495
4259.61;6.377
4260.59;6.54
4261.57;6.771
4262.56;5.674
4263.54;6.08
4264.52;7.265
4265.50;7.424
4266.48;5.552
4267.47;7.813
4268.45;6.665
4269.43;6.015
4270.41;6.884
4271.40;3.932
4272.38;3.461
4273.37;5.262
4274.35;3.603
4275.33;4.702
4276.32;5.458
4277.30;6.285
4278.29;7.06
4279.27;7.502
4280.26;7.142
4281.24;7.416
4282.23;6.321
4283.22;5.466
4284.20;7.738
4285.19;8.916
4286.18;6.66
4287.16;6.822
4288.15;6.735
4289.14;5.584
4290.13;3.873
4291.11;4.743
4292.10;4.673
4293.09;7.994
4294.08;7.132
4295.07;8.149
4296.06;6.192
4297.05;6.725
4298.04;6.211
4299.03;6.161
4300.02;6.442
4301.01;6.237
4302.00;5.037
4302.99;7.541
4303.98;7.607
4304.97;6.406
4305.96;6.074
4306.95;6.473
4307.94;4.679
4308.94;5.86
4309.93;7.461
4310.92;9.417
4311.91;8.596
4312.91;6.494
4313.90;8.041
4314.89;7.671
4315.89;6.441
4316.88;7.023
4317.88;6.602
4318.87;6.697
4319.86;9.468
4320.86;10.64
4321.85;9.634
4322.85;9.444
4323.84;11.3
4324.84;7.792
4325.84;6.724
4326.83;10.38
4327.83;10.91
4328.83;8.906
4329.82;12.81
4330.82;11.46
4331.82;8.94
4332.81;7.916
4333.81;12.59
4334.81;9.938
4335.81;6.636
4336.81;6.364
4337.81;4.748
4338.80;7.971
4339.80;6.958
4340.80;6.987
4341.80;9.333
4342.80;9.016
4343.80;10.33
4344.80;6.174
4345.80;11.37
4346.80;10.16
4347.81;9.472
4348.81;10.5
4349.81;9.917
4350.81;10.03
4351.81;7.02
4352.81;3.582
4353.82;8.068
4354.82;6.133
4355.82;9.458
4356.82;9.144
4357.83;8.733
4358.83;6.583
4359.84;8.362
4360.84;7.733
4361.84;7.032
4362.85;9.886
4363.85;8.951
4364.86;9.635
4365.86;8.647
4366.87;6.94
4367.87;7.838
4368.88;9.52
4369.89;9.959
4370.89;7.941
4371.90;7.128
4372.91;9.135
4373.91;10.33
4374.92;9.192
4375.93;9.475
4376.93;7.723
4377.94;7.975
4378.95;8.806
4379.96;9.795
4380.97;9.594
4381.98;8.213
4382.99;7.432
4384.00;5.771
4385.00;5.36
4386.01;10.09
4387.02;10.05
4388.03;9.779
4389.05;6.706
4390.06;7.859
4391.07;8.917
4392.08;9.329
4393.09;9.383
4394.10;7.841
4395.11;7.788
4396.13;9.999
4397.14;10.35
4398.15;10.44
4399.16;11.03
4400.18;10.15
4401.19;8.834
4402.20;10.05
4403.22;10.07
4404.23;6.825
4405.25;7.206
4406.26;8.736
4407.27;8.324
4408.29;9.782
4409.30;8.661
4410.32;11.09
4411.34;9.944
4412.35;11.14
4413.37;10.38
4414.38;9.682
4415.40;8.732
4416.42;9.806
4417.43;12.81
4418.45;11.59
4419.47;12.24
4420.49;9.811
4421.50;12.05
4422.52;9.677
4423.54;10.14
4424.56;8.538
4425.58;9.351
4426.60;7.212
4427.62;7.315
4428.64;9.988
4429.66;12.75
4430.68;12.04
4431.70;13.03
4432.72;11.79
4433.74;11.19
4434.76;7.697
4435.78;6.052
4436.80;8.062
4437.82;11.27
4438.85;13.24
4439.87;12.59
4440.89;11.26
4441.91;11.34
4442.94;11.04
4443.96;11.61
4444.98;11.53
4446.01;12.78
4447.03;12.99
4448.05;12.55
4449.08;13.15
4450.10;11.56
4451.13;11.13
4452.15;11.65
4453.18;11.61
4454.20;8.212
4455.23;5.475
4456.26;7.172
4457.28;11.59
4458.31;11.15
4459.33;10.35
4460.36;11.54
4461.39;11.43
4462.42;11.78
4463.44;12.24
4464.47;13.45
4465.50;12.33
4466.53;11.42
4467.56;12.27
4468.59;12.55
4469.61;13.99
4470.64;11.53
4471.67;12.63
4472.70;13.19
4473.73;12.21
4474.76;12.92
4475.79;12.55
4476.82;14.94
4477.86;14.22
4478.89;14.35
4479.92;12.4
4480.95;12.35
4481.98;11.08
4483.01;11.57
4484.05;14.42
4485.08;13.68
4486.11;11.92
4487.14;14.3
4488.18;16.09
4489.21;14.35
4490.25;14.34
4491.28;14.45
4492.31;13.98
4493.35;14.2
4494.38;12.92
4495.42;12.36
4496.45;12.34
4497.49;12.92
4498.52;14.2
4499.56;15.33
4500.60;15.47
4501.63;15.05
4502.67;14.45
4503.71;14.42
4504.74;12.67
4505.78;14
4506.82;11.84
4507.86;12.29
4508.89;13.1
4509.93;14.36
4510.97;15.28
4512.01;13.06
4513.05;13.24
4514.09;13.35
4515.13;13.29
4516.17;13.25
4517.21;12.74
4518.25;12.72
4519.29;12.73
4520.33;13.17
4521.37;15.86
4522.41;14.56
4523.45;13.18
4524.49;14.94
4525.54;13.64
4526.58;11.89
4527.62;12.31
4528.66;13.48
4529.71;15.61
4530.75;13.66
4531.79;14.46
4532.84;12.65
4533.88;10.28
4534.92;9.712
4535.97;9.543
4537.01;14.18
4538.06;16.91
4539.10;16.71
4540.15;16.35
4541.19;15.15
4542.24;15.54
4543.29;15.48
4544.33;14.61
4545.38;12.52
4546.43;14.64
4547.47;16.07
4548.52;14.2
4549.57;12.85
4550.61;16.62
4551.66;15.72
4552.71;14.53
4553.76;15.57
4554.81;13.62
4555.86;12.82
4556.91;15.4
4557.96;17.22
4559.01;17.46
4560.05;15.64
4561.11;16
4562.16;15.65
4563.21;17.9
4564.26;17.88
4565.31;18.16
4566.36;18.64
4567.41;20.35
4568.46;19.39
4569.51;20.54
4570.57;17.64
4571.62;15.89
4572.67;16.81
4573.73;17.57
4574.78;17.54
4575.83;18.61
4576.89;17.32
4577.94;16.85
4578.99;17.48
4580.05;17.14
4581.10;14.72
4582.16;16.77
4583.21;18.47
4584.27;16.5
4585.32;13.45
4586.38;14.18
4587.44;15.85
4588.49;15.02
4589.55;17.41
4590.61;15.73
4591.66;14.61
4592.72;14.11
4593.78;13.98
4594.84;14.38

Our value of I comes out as 0.04 mag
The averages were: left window 7.31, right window 15.2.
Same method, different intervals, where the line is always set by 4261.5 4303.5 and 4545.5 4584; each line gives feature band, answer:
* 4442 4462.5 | 0.136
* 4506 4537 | 0.145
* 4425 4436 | 0.175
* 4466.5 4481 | 0.026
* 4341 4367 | 0.039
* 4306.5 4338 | -0.091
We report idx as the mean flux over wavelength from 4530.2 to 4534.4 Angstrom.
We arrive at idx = 12.8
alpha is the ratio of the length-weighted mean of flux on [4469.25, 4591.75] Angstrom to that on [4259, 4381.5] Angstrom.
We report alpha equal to 1.9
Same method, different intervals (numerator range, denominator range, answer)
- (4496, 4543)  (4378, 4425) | 1.46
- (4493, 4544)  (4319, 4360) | 1.55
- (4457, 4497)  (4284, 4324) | 1.82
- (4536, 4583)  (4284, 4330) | 2.20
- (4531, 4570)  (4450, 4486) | 1.29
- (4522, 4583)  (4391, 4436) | 1.58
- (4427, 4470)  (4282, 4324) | 1.58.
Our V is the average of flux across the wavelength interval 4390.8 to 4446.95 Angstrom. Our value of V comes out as 10.1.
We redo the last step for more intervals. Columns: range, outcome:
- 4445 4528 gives 12.9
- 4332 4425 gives 8.91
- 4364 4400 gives 8.76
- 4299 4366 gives 8.2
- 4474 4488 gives 13.2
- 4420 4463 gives 10.6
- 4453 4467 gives 10.7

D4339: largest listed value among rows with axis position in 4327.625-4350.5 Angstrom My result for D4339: 12.81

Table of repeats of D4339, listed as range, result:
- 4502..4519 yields 15.28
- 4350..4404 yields 11.03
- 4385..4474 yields 13.99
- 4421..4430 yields 12.75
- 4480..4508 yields 16.09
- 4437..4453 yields 13.24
